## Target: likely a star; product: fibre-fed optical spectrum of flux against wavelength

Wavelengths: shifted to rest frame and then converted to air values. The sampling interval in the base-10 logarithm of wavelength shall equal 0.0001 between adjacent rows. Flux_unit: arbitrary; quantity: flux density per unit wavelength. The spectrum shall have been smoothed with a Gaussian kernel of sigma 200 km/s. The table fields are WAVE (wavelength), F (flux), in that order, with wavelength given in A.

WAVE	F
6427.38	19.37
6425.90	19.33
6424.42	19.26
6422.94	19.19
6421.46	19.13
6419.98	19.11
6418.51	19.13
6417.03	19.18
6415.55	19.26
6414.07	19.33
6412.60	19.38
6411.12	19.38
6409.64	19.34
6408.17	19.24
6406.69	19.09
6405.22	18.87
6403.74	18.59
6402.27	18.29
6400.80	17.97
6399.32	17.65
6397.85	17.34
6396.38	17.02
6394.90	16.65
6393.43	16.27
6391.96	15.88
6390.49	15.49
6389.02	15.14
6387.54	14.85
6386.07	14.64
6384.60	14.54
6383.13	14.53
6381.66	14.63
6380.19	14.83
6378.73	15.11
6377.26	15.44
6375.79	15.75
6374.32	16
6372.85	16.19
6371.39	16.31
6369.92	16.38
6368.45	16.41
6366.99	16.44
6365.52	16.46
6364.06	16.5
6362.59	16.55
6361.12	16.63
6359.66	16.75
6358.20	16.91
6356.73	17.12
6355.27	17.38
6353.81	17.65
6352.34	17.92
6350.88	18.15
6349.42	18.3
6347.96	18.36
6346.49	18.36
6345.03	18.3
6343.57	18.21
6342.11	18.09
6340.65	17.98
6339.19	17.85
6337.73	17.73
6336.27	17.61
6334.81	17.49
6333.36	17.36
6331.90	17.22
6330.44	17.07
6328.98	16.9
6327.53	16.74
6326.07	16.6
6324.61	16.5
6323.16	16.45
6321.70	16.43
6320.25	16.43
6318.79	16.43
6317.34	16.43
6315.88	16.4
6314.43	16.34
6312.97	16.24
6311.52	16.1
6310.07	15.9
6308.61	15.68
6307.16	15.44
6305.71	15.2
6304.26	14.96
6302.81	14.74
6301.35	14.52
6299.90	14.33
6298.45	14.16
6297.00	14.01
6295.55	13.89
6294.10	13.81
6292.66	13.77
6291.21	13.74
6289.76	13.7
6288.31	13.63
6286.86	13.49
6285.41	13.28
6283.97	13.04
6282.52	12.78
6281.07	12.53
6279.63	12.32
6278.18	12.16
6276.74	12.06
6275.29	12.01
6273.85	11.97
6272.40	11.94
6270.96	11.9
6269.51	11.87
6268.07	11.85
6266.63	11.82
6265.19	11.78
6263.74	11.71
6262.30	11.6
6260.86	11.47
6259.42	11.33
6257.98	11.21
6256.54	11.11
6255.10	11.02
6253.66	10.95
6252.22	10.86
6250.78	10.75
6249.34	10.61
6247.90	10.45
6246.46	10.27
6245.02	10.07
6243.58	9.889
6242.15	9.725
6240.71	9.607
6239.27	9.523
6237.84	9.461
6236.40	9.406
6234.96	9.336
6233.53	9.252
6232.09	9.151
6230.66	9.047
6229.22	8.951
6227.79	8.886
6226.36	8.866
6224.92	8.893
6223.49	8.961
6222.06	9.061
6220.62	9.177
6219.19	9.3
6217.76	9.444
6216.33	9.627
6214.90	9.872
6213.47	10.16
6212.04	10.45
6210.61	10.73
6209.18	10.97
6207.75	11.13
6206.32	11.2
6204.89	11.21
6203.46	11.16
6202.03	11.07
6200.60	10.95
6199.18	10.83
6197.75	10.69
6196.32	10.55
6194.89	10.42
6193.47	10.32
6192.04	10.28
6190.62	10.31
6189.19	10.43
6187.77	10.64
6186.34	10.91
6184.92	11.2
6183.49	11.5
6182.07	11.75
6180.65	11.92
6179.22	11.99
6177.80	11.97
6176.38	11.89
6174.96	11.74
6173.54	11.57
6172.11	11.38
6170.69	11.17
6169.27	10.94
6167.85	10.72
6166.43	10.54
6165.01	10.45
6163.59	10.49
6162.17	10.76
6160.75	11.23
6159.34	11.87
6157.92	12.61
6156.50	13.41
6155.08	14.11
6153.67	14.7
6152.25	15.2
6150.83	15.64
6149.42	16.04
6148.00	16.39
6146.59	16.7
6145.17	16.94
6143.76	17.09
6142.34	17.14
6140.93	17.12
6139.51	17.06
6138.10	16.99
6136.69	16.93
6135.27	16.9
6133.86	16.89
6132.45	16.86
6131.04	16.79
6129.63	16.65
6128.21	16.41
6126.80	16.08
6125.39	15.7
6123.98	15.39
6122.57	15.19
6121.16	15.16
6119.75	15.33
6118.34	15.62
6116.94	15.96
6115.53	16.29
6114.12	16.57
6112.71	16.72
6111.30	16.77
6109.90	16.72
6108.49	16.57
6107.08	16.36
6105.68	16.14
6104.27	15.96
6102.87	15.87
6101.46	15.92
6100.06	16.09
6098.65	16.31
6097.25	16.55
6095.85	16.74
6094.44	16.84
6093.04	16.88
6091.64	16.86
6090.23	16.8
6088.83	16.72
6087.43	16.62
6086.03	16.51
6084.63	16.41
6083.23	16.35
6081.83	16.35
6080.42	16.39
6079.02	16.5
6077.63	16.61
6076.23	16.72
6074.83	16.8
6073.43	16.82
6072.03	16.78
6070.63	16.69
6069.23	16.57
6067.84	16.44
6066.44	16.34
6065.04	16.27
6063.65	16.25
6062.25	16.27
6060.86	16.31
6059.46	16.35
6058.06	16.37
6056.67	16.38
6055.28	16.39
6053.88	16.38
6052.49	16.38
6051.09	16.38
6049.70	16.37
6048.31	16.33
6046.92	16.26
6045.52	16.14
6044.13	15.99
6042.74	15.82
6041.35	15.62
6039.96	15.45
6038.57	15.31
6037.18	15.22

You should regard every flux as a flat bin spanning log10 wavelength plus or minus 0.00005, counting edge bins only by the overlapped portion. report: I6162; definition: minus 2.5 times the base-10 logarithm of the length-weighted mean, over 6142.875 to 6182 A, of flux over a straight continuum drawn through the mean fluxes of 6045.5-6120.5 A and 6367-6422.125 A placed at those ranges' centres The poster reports 0.27 mag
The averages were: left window 16.4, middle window 12.9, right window 17.1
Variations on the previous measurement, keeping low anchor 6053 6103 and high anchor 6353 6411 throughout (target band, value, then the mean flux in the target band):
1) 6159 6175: 0.44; 11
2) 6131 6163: 0.08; 15.4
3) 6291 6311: 0.14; 14.6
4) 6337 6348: -0.09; 18.1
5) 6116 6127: 0.06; 15.6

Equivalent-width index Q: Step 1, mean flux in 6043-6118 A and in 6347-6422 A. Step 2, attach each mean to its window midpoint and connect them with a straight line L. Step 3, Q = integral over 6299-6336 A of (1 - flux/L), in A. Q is 1.76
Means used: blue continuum 16.4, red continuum 17.1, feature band 16.2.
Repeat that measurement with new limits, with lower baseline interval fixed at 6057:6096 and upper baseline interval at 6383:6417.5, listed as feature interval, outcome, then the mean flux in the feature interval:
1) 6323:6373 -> 0.2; 17.2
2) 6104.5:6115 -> 0.1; 16.5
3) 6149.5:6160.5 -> 1.9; 14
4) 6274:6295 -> 5.1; 13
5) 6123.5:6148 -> 0.0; 16.7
